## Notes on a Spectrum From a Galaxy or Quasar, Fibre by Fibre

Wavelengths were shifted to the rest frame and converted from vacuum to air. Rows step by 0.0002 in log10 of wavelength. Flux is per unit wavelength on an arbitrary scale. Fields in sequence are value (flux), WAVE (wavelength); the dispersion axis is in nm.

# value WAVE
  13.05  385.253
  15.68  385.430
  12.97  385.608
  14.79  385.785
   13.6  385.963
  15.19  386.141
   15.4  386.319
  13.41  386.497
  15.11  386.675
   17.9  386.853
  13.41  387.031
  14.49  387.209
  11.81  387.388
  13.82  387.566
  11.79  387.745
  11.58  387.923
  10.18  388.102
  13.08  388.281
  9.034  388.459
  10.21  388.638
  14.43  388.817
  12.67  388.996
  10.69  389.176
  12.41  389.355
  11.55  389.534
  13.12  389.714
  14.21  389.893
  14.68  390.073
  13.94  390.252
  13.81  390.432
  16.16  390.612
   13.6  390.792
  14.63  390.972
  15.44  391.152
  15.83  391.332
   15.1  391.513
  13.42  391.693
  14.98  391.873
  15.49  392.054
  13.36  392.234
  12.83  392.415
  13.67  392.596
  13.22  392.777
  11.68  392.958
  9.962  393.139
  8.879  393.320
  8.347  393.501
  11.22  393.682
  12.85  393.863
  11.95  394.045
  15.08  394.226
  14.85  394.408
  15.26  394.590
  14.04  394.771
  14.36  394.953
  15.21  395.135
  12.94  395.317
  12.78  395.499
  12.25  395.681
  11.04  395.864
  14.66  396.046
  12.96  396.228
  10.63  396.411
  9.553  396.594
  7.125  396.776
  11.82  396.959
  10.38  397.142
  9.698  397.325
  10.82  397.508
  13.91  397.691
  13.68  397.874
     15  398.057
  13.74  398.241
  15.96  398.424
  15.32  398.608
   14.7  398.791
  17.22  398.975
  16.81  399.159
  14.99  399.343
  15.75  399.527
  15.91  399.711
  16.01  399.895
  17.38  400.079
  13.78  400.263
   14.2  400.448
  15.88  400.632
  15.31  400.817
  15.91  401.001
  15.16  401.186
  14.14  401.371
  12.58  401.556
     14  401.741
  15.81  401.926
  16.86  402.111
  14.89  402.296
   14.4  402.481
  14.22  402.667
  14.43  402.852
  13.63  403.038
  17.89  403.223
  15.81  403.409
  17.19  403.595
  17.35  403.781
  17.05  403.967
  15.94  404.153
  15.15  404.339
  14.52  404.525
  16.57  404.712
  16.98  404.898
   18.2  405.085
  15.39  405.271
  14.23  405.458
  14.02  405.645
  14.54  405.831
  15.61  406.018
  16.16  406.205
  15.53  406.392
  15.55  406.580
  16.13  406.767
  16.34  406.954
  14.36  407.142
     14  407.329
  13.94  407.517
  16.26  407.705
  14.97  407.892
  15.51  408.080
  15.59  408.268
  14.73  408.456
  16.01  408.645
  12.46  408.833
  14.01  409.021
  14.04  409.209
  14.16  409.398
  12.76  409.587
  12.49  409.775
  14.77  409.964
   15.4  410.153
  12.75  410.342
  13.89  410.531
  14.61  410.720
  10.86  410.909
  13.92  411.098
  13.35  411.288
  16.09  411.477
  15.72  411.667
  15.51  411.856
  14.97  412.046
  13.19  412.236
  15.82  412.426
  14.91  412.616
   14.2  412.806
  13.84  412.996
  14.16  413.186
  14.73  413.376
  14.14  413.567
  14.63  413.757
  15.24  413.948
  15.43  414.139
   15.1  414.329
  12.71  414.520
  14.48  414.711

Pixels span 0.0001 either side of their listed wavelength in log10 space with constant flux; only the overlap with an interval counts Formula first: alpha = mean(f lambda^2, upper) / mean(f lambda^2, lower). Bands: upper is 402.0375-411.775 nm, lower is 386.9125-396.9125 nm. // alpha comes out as 1.3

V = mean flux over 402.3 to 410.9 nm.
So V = 15.1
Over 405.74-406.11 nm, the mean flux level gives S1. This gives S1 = 15.1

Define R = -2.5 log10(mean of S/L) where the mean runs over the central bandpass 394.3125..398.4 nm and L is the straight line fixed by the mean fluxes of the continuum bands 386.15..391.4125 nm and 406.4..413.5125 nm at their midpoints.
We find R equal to 0.10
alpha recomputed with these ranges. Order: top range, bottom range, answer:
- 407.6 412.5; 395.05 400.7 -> 1.12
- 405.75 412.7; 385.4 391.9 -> 1.19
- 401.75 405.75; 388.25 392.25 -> 1.24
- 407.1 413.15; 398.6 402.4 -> 0.98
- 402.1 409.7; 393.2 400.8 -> 1.19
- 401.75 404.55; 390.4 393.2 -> 1.19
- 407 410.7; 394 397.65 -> 1.24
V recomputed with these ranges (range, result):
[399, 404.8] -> 15.5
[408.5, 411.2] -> 13.7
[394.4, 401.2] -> 13.8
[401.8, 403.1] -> 14.9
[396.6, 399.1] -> 13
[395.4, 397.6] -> 11.1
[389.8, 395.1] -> 13.6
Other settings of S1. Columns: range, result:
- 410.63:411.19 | 13.1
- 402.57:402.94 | 14.3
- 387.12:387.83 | 13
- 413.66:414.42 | 15.1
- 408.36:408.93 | 14.4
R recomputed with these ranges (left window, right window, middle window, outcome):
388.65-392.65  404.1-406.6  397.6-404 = -0.02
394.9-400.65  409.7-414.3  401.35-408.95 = -0.10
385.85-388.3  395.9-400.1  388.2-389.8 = 0.15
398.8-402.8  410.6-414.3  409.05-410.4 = 0.07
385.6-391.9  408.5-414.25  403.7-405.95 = -0.13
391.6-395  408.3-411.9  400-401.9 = -0.11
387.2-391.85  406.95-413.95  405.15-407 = -0.09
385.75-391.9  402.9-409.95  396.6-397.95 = 0.30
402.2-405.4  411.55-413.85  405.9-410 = 0.04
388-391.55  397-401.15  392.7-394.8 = 0.13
